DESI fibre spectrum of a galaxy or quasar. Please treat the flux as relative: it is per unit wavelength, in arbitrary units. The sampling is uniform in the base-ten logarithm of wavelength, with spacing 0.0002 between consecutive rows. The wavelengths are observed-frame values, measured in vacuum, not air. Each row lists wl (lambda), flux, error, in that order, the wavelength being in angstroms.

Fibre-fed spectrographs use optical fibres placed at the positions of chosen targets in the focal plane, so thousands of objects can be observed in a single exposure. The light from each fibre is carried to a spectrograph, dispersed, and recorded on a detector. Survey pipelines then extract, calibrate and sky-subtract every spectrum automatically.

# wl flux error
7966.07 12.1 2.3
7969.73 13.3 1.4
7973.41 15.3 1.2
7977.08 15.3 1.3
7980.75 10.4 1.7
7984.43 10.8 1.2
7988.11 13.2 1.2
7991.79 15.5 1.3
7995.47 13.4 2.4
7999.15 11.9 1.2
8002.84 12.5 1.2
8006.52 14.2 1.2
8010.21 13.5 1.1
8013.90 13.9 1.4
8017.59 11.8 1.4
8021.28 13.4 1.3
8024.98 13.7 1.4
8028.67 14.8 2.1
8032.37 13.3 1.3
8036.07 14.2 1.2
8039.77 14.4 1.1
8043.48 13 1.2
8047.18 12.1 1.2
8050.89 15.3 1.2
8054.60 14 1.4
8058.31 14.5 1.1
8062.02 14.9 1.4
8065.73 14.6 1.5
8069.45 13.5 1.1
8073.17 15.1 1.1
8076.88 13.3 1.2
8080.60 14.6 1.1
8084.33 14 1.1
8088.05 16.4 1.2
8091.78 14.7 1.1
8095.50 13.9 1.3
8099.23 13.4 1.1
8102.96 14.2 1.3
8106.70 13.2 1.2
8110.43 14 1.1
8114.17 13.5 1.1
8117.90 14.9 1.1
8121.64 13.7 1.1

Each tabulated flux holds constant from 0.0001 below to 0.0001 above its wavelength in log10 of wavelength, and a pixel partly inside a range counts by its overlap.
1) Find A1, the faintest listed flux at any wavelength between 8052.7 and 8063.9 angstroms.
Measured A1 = 14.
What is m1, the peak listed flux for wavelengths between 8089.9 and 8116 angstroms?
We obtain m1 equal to 14.7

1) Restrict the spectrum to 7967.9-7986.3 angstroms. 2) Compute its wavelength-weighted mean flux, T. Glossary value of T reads 13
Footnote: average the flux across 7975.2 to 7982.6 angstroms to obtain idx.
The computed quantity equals 12.9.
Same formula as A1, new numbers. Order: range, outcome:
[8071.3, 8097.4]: 13.3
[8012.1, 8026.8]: 11.8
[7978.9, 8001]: 10.4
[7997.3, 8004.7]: 11.9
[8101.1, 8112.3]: 13.2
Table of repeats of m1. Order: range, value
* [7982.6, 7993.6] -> 15.5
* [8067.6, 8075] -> 15.1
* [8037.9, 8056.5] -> 15.3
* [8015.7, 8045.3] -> 14.8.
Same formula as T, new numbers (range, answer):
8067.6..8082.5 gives 14.1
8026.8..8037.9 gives 14.1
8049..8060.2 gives 14.6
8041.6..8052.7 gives 13.5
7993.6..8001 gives 12.7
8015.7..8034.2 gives 13.4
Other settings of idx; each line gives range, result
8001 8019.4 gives 13.2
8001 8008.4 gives 13.4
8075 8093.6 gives 14.6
